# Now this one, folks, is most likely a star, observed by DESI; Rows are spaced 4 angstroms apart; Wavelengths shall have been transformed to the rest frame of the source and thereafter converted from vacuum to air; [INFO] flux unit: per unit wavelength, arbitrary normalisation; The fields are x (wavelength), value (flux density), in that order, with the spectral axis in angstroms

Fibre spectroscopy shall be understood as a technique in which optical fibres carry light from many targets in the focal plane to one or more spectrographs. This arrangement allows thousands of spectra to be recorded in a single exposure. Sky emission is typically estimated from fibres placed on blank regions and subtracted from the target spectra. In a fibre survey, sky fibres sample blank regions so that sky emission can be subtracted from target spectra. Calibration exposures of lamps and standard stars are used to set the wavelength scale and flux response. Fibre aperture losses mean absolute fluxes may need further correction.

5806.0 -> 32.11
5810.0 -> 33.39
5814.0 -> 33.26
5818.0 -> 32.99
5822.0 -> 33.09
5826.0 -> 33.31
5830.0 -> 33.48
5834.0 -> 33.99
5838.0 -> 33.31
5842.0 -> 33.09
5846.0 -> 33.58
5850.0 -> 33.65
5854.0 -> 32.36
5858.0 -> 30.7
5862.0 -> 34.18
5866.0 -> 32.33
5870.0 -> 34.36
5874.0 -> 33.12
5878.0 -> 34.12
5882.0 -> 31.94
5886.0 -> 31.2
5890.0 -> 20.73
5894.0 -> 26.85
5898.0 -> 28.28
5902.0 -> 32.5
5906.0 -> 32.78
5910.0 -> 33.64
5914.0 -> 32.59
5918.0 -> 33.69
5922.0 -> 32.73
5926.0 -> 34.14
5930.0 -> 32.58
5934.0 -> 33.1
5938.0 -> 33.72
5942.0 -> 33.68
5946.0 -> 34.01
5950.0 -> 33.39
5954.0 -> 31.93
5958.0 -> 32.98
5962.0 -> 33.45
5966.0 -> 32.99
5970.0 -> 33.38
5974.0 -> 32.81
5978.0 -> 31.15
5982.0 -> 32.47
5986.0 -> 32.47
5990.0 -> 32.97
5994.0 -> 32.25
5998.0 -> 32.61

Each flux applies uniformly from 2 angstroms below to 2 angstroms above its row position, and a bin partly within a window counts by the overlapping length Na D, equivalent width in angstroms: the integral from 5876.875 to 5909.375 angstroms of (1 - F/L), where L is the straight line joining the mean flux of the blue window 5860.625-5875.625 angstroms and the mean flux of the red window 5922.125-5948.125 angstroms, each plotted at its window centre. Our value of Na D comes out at 3.5 angstroms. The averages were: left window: 33.5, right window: 33.5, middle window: 29.8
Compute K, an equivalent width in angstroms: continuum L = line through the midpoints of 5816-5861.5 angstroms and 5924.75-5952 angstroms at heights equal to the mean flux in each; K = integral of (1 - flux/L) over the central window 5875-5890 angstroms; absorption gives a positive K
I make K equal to 1.1 angstroms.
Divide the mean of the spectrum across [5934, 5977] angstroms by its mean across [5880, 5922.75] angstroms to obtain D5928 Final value 1.1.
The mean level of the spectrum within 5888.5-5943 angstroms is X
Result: 31.6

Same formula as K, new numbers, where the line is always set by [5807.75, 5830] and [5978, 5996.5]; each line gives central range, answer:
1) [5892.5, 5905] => 1.23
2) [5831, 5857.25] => -0.09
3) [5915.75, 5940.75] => -0.50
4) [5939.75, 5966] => -0.54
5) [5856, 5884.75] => 0.04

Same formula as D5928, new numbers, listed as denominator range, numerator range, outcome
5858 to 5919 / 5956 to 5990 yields 1.04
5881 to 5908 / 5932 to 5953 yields 1.15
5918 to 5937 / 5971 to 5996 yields 0.97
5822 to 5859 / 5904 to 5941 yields 1.00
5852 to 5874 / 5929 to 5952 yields 1.02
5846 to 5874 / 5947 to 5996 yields 0.99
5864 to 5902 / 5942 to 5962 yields 1.09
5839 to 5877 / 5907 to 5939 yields 1.01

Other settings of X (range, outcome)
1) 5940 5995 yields 32.9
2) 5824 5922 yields 32.1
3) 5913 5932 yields 33.2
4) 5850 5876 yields 32.9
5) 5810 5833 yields 33.3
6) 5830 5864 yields 33.1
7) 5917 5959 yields 33.3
